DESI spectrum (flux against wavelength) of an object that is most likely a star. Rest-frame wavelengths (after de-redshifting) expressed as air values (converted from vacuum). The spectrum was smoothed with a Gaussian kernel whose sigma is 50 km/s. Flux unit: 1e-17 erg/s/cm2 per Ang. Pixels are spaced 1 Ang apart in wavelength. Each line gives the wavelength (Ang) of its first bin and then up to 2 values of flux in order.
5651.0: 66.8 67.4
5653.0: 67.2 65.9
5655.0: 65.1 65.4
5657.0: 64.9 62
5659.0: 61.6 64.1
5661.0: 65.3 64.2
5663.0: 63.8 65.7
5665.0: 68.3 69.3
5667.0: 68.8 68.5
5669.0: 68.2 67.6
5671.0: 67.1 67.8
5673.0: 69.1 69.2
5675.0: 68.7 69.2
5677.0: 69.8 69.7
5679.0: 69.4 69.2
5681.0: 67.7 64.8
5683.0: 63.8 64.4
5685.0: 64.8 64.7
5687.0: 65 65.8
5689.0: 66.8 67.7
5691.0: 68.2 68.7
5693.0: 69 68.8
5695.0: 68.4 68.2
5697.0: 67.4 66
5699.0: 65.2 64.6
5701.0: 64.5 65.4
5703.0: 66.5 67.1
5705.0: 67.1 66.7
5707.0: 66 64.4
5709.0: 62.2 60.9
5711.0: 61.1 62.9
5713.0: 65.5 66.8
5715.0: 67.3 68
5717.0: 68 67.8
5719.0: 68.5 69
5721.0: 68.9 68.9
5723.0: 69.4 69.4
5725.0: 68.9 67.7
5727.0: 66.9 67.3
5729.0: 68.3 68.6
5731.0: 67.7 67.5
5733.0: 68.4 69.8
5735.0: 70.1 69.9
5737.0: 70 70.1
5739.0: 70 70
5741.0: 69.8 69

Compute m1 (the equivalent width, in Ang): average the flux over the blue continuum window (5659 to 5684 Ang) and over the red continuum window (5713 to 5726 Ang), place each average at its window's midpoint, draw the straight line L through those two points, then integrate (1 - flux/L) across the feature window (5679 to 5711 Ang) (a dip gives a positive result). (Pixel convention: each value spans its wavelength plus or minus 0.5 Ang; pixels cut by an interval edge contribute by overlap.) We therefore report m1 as 0.8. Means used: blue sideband 67.3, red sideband 68.3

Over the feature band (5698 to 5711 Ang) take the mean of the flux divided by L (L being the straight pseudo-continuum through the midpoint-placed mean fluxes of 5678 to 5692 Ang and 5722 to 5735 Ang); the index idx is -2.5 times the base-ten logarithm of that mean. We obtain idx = 0.04 mag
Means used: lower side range 66.5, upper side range 68.4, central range 64.9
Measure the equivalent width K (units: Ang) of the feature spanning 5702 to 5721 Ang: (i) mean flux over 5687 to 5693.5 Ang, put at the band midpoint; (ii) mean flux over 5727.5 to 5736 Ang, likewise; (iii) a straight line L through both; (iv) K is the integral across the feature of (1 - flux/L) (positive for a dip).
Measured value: 0.58 Ang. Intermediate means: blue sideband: 67.5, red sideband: 68.5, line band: 65.9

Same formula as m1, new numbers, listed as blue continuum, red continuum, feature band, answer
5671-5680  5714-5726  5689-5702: 0.31 Ang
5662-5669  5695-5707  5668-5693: -0.22 Ang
